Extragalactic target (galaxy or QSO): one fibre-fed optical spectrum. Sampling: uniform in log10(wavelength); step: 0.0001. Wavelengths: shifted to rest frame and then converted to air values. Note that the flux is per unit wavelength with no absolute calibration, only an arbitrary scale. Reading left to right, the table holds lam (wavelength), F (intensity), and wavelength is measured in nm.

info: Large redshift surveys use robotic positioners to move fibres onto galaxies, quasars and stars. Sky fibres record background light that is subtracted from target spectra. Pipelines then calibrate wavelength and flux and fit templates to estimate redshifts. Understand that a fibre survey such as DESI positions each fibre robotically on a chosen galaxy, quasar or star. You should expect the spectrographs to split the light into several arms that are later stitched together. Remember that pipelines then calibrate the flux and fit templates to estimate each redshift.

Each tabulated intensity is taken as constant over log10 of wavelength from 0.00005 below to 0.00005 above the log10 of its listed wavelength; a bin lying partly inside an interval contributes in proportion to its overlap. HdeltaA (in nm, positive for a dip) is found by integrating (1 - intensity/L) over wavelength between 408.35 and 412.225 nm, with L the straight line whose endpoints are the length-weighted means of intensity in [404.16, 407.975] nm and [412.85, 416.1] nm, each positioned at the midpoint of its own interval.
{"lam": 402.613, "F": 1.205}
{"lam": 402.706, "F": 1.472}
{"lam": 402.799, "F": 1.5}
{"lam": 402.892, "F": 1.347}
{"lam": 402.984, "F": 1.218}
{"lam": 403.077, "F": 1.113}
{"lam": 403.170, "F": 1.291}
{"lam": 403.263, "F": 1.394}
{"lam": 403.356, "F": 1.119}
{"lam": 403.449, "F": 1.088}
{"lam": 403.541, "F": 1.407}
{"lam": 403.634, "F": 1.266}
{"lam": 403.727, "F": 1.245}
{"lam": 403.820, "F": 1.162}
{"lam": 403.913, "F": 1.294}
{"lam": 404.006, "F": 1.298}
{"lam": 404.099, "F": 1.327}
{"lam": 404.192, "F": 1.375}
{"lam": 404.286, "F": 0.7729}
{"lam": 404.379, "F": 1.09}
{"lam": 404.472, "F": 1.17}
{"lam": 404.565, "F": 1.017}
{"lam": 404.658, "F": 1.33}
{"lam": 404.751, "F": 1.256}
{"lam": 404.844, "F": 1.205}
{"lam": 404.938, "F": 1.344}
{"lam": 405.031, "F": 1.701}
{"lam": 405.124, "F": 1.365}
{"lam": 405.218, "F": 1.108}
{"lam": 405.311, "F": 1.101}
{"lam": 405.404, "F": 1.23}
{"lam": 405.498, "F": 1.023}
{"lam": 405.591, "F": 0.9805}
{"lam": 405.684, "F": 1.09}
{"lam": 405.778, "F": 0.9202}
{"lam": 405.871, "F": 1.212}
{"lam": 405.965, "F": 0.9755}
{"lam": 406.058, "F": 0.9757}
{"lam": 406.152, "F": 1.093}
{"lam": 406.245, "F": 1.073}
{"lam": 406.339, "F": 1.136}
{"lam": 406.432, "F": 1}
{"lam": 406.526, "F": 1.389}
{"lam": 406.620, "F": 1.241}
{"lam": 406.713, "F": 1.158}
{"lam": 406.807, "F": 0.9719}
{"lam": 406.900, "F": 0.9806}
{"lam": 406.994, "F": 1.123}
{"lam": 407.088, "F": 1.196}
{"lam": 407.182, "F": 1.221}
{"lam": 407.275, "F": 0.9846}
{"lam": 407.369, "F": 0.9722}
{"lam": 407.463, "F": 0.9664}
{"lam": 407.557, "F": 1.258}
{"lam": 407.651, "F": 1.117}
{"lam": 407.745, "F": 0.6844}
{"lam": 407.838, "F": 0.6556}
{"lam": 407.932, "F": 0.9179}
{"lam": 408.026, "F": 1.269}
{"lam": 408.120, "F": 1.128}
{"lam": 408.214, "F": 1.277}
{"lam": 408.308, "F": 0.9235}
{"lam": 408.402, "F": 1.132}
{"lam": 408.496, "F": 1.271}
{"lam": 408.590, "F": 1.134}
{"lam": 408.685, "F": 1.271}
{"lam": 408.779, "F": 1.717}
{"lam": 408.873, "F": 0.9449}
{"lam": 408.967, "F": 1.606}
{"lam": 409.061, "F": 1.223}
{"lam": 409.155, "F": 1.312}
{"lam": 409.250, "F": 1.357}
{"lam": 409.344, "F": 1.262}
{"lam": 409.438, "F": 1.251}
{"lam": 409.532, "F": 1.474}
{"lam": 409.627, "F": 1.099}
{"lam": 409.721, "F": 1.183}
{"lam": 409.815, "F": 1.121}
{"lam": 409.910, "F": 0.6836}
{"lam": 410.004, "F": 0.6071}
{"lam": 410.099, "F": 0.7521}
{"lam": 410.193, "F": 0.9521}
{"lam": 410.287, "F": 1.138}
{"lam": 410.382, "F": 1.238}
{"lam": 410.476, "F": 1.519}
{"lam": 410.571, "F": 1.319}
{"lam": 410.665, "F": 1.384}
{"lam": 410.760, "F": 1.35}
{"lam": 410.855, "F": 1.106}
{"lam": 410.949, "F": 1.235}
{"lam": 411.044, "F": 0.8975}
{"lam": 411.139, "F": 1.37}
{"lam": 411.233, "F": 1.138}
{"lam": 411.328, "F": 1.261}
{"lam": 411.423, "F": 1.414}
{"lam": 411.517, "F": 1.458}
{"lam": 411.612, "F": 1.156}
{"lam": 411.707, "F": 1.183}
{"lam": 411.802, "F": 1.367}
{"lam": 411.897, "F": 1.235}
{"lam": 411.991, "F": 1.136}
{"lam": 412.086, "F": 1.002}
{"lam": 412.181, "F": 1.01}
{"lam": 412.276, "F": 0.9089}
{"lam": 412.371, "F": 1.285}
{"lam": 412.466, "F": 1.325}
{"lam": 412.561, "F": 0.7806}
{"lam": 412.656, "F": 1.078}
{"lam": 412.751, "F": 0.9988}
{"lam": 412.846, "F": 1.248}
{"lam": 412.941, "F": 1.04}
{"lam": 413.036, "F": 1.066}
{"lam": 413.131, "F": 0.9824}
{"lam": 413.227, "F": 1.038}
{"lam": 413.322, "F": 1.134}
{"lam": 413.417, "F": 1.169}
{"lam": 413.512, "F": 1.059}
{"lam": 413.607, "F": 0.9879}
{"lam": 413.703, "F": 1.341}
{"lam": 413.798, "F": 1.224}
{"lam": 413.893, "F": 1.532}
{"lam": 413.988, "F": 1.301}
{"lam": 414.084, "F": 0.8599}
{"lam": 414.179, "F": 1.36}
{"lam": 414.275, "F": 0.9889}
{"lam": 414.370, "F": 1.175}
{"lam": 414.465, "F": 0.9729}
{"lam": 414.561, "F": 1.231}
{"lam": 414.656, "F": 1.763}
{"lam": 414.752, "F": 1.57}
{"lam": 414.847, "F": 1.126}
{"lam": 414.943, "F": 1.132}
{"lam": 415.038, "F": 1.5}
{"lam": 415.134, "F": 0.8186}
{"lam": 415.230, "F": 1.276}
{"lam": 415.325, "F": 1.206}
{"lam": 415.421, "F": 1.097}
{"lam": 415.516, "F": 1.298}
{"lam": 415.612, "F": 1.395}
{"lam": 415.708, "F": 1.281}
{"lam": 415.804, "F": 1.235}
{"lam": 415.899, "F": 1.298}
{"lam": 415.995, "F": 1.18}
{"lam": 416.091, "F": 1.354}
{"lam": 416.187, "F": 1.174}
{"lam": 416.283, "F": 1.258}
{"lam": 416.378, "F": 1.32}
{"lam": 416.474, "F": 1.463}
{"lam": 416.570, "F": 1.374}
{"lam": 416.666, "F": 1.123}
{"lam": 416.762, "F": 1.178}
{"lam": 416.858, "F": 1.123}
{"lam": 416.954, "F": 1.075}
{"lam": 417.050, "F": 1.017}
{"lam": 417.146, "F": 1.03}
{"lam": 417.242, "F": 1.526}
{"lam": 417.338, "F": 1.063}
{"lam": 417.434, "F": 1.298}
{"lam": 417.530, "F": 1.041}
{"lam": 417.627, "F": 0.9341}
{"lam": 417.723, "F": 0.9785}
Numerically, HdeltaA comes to -0.16 nm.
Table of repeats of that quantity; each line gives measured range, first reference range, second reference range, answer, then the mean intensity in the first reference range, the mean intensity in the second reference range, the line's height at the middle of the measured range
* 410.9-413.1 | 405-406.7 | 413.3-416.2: 0.08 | 1.14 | 1.23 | 1.2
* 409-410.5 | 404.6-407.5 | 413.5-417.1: 0.05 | 1.14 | 1.23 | 1.18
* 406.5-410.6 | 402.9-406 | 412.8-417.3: 0.24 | 1.2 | 1.21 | 1.2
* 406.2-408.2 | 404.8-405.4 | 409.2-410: 0.26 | 1.3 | 1.15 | 1.23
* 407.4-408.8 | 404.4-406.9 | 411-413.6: 0.05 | 1.15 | 1.14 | 1.15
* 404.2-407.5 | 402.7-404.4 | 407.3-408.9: 0.12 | 1.25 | 1.1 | 1.17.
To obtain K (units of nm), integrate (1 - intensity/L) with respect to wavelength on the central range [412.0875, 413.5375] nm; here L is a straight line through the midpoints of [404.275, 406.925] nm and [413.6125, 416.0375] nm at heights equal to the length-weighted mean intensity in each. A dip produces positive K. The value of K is 0.175 nm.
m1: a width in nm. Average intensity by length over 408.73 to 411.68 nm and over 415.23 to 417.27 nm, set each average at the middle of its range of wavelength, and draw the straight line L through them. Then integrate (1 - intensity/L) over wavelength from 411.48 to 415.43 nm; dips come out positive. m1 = 0.18 nm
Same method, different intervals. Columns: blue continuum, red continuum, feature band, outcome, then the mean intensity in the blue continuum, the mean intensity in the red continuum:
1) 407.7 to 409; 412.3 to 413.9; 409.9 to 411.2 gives 0.01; 1.13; 1.12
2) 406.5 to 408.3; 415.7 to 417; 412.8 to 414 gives 0.03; 1.07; 1.24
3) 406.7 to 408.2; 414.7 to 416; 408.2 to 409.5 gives -0.23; 1.04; 1.25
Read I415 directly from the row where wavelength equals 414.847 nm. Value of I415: 1.126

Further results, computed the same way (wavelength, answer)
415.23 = 1.276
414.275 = 0.9889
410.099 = 0.7521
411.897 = 1.235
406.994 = 1.123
